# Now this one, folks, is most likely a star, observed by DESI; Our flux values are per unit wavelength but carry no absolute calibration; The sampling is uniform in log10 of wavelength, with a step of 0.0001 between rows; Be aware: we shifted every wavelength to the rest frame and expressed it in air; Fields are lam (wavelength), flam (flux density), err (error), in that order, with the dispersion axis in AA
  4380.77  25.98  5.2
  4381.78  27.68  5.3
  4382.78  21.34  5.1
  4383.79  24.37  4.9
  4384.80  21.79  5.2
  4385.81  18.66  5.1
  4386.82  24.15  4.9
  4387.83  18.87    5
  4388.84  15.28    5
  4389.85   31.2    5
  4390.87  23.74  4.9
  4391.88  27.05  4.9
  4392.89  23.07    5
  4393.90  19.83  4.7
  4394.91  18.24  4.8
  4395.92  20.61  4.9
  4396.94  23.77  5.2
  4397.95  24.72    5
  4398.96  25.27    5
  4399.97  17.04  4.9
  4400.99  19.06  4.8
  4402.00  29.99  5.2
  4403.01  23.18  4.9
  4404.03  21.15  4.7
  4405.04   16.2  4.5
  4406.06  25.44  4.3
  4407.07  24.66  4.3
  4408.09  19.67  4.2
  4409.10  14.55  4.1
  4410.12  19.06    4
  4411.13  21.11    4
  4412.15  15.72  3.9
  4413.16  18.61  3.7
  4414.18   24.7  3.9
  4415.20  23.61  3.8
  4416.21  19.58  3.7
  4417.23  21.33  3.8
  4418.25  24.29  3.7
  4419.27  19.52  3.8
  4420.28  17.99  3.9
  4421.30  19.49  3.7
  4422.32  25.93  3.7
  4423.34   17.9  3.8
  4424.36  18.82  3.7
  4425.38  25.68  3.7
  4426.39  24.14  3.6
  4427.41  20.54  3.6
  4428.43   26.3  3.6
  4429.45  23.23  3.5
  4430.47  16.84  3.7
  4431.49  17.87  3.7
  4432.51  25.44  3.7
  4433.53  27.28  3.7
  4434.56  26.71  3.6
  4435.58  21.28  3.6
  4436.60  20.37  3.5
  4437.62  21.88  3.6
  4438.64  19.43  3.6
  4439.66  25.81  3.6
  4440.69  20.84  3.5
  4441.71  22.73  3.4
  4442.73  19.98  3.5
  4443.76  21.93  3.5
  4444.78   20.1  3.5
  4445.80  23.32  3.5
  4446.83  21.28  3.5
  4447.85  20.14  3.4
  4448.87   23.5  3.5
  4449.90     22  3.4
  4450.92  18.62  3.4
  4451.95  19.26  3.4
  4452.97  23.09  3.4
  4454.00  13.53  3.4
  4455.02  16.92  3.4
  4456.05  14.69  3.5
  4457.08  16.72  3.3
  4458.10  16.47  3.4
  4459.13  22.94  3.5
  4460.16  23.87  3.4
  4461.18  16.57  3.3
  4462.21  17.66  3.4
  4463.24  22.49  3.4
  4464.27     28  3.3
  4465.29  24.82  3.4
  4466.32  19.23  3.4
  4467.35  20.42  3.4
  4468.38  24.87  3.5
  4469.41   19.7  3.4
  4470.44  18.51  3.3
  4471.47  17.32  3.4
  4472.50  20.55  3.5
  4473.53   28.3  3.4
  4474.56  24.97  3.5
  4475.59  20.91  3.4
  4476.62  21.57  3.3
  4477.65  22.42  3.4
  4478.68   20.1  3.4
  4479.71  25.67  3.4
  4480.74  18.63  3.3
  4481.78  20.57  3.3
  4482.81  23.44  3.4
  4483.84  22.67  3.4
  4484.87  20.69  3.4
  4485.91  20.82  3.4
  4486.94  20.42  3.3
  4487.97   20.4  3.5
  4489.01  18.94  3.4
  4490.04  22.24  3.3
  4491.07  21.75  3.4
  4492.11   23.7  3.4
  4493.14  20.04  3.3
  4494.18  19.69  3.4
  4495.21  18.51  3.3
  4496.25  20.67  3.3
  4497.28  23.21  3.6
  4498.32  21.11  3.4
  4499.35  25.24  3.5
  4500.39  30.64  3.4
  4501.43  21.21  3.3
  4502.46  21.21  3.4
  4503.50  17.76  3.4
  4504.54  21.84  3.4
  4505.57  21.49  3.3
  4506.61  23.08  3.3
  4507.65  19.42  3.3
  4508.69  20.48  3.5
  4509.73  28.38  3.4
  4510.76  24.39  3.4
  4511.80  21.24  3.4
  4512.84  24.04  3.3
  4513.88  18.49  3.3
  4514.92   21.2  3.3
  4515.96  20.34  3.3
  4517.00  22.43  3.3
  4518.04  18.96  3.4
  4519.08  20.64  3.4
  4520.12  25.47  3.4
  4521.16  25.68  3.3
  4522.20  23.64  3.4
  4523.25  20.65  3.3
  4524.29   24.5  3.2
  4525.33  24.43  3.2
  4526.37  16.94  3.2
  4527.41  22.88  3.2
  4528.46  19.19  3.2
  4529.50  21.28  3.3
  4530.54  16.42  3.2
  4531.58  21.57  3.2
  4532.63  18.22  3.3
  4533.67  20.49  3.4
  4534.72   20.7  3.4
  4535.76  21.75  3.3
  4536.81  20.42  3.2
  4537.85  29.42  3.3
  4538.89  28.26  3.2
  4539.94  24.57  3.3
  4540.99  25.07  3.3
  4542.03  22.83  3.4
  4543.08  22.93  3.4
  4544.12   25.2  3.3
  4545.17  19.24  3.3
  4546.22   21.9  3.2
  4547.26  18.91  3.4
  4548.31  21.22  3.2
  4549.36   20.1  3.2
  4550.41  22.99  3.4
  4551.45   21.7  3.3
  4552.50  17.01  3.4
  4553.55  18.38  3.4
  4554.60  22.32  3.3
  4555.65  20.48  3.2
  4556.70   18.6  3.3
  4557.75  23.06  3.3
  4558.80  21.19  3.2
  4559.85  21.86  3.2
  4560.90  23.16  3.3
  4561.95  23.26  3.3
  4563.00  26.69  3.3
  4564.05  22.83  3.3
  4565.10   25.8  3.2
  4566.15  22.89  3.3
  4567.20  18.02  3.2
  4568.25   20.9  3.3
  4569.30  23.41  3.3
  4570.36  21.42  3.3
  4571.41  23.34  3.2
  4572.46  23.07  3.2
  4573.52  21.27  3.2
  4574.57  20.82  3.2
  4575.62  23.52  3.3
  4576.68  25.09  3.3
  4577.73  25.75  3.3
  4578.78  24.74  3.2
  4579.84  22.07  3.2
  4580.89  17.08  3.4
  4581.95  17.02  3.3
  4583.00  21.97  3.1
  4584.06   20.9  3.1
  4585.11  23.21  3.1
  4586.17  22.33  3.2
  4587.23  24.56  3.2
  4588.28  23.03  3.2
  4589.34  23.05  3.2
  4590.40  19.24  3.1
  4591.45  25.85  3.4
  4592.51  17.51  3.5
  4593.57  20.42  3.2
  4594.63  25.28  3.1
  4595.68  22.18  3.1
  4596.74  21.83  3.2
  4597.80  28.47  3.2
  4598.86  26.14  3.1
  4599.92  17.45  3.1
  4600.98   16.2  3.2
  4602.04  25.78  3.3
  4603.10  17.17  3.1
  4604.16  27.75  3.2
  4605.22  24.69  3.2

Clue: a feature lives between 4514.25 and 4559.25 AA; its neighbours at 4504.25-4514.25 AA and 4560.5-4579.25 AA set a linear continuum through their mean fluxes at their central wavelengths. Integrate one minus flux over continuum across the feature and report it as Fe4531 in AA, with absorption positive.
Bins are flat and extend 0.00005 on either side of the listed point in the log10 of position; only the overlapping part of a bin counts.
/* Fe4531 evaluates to 2.0 AA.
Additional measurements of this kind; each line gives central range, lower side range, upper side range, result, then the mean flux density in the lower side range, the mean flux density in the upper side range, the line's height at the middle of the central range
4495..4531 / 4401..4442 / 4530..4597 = -0.1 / 21.7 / 22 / 21.9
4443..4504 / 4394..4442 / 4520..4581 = 2.1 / 21.6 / 22.2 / 21.9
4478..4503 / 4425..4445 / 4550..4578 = 0.6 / 22.4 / 22.1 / 22.3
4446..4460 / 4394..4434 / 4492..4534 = 1.4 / 21.5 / 21.7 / 21.6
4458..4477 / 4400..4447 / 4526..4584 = 0.0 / 21.6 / 21.8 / 21.7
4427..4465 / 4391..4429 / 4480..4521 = 1.0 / 21.6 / 21.7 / 21.6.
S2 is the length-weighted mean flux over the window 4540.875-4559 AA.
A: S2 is 21.2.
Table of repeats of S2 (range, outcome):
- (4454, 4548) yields 21.6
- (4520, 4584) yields 22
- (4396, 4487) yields 21.3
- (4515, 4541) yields 22.1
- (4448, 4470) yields 20.2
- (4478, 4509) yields 21.5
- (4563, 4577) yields 22.6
